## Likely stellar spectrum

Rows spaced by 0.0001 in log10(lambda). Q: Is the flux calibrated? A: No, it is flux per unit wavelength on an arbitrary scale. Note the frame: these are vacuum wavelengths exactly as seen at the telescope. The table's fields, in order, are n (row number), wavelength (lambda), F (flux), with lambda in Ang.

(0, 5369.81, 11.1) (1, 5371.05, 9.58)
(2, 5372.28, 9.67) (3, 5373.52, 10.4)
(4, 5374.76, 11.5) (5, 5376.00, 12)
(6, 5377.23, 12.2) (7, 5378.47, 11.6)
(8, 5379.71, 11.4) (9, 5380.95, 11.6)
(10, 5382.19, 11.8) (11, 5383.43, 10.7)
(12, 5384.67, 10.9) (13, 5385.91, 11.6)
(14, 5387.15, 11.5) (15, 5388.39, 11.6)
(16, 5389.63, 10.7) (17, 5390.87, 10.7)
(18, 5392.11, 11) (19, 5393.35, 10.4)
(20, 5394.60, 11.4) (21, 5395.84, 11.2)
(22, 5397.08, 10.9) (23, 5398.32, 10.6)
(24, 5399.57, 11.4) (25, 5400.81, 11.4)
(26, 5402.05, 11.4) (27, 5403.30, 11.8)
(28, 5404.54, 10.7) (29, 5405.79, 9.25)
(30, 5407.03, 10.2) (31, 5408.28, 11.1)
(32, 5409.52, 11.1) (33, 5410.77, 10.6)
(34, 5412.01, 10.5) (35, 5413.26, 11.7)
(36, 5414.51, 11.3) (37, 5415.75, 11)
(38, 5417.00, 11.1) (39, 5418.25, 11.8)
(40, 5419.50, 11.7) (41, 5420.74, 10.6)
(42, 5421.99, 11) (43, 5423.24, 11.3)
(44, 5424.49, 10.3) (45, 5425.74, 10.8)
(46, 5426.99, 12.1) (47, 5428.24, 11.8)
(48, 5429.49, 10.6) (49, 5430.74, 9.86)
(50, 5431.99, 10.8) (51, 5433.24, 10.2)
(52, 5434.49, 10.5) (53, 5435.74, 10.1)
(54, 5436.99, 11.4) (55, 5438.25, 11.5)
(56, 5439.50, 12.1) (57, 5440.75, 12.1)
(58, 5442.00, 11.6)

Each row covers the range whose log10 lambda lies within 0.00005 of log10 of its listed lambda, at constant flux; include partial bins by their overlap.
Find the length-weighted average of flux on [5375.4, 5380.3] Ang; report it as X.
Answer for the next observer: 11.8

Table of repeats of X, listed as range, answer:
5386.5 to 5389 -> 11.6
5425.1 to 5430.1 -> 11.3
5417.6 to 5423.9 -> 11.3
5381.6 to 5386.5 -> 11.2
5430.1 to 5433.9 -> 10.3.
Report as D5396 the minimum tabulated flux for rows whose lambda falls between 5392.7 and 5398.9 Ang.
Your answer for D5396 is 10.4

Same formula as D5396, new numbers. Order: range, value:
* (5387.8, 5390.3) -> 10.7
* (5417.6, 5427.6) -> 10.3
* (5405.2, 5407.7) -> 9.25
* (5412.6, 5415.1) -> 11.3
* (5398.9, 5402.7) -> 11.4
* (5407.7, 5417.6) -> 10.5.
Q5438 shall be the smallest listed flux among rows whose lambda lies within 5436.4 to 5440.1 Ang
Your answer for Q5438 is 11.4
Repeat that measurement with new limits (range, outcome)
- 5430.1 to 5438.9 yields 9.86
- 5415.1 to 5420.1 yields 11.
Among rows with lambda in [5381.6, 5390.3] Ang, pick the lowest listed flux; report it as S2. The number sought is 10.7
